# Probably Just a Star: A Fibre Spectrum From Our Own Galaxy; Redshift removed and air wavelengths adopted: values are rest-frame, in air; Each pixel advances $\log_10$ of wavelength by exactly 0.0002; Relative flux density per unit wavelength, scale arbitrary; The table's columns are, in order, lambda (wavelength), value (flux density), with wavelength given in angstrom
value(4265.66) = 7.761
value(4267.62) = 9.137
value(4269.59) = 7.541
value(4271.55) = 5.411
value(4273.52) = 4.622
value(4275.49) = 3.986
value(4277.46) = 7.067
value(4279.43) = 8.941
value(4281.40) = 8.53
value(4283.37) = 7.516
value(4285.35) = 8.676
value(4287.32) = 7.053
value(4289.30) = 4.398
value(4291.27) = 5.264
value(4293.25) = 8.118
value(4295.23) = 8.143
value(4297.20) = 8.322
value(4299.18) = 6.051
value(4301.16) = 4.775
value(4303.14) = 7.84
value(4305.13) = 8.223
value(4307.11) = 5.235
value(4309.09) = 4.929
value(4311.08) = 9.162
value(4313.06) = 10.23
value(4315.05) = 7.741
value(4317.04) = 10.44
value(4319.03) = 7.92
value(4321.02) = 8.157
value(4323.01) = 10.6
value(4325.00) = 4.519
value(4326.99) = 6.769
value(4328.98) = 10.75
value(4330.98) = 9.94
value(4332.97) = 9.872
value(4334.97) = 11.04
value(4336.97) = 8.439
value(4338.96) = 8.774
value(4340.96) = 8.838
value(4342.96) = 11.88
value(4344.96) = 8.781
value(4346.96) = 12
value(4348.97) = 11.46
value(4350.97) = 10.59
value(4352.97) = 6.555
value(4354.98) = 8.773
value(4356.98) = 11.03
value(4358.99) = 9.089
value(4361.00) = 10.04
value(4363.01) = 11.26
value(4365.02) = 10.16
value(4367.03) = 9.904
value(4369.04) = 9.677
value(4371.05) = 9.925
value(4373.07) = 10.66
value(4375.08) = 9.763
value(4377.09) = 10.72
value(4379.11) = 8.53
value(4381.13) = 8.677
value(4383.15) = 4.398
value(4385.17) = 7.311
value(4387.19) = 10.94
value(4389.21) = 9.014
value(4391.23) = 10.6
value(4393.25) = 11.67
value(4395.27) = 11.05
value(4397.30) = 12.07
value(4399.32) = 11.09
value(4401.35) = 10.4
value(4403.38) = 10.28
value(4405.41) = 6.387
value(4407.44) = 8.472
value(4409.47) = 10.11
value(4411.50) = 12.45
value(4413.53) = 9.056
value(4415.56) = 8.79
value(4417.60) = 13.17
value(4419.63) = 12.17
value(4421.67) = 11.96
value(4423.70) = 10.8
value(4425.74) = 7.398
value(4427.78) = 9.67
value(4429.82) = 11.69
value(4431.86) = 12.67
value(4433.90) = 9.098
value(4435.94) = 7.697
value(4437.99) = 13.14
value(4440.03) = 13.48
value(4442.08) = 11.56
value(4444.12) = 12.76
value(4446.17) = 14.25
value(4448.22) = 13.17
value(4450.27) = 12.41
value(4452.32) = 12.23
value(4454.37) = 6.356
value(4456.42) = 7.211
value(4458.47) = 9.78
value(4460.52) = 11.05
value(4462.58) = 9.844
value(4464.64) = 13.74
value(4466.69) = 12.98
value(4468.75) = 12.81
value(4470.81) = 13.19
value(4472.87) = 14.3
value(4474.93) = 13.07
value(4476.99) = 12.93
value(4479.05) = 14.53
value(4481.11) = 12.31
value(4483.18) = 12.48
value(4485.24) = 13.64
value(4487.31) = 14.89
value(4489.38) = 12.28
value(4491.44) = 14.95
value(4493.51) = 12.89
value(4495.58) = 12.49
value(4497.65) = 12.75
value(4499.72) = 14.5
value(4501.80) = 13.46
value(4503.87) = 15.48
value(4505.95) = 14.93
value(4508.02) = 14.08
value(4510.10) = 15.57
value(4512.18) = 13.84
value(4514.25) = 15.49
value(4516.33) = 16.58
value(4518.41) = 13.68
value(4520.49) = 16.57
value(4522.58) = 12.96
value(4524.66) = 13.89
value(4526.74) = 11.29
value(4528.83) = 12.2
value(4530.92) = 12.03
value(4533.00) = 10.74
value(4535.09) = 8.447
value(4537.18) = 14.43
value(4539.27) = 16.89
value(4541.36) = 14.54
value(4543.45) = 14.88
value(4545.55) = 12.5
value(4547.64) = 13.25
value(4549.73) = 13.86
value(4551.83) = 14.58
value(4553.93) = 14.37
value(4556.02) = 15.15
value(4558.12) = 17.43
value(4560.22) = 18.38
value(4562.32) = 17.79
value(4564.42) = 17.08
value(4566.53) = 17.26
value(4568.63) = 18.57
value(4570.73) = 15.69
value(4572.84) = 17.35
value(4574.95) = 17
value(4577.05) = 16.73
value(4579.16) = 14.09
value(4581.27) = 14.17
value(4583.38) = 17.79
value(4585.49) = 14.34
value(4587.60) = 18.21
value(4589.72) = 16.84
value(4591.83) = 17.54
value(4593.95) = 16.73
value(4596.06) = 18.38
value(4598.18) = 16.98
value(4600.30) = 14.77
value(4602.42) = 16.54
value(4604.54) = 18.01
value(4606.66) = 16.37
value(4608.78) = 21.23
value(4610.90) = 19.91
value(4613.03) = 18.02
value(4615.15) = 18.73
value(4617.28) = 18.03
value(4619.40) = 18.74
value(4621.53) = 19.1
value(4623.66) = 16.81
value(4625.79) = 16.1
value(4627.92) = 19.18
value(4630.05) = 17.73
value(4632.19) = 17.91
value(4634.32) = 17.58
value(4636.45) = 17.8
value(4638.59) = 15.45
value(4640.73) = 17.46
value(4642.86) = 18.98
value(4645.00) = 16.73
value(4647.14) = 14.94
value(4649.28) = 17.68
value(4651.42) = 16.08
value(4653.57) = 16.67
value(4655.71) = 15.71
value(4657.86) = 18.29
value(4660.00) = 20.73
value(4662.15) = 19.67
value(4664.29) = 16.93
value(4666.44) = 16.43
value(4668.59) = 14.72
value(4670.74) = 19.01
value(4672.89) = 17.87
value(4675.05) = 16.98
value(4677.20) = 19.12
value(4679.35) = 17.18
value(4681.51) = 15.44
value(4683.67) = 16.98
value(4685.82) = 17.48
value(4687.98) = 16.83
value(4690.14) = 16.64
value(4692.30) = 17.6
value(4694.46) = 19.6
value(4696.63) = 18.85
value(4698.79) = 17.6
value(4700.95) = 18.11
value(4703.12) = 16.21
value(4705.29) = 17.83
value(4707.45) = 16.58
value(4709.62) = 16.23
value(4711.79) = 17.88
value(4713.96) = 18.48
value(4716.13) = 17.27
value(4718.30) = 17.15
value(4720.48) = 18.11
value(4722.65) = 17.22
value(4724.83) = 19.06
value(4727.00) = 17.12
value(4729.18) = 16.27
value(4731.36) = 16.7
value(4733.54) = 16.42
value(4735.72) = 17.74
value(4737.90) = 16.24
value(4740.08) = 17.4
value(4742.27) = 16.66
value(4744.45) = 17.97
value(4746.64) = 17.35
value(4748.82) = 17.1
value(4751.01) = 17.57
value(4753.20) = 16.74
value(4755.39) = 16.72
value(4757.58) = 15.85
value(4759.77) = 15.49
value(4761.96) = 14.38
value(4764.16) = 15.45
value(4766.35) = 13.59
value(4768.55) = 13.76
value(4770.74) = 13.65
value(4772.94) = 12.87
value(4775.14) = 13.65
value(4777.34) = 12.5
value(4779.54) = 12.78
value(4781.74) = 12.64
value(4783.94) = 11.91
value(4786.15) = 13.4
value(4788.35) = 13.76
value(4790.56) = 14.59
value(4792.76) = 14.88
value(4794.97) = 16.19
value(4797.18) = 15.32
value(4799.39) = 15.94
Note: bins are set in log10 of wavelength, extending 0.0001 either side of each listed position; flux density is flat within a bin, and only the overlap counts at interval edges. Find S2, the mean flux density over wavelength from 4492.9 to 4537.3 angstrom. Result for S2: 13.5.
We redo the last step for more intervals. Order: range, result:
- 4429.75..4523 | 12.9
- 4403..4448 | 10.8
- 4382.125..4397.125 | 9.44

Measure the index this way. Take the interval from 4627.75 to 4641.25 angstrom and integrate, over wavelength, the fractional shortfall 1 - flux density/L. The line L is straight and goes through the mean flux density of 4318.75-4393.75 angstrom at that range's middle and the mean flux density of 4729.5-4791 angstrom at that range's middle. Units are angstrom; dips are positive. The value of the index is -4.12 angstrom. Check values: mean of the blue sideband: 9.45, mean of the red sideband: 15.2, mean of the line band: 17.5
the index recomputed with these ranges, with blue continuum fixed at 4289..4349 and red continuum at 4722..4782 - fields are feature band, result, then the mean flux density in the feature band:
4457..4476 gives -2.3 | 12.2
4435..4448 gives -2.2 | 12.2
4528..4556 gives -2.7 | 13.4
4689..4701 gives -2.6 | 18.1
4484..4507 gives -5.0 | 13.8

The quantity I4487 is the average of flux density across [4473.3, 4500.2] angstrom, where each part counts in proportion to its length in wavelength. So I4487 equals 13.4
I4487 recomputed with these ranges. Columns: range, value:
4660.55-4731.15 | 17.5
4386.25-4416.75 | 10.2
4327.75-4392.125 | 9.65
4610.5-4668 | 17.6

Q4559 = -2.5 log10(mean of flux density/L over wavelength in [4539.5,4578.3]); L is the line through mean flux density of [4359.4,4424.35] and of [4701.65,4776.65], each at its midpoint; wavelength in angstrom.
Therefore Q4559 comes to -0.21 mag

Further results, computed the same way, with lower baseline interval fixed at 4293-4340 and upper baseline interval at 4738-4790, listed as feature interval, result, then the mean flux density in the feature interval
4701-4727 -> -0.23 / 17.5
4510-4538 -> -0.18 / 13.3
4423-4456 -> -0.11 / 11.1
